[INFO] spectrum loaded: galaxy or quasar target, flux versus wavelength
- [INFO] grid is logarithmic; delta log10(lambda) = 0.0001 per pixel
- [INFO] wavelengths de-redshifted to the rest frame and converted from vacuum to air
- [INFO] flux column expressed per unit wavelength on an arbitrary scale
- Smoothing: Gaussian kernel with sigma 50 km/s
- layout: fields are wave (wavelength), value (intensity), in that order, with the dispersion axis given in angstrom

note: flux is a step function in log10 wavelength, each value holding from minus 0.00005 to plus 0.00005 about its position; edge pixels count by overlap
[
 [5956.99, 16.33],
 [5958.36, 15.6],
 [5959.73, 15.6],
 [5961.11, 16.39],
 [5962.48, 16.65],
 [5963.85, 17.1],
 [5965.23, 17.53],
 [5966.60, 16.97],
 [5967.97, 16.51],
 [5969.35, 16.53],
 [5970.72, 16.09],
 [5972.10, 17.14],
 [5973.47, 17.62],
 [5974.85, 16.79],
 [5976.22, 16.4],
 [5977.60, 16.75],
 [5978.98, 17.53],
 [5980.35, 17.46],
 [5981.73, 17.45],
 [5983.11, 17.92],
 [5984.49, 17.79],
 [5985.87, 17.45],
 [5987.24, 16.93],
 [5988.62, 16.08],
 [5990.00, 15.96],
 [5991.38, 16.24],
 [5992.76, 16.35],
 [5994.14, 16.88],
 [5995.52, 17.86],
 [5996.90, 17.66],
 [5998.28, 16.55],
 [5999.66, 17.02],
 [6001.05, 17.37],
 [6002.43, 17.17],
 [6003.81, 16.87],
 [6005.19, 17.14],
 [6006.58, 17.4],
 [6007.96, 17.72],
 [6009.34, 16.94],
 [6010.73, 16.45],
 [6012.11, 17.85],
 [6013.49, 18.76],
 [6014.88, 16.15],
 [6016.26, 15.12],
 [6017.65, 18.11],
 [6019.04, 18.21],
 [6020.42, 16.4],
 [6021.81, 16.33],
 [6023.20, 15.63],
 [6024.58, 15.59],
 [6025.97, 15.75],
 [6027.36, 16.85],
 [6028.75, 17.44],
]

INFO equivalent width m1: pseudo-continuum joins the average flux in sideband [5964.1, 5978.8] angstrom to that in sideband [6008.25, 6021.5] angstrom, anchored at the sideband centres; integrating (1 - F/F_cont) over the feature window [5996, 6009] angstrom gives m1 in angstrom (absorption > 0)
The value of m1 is -0.14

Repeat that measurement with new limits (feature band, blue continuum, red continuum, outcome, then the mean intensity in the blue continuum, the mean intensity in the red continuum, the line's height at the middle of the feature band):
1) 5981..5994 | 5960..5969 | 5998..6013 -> 0.1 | 16.8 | 17.2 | 17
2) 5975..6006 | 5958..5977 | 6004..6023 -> -0.3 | 16.7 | 17.1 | 16.9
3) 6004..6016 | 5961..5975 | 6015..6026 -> -0.5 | 16.9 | 16.4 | 16.5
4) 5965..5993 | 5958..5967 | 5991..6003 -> -0.2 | 16.6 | 17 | 16.8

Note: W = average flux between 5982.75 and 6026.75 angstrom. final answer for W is 16.9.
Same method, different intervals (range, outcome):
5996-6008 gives 17.2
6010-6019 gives 17.1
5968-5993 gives 16.9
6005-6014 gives 17.5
